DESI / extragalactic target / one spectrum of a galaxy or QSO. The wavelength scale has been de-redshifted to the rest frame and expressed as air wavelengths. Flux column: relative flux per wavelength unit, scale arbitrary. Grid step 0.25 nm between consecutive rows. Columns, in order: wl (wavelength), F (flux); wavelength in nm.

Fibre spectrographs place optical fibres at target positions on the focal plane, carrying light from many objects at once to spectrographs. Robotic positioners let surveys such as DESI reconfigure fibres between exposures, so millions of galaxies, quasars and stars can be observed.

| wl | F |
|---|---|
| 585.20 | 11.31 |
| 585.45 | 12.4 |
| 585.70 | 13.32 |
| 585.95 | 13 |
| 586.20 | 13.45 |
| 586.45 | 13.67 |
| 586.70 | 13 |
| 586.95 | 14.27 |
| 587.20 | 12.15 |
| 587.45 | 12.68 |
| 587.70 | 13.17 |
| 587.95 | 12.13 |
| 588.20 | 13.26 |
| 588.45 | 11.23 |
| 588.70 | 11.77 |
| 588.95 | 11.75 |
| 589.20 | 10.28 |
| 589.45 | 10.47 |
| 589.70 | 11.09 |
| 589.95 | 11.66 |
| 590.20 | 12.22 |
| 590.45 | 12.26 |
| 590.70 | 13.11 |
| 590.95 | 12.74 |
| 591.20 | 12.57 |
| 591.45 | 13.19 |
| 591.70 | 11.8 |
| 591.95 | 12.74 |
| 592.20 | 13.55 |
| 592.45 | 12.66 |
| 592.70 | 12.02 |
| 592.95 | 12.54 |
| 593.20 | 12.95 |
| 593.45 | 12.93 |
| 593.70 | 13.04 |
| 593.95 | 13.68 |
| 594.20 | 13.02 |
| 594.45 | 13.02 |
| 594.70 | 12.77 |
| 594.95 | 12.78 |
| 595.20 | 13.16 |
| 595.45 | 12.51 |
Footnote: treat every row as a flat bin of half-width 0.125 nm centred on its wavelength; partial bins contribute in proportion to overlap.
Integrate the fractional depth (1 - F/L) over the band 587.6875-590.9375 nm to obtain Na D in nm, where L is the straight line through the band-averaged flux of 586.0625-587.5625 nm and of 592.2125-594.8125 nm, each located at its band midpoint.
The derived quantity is 0.30 nm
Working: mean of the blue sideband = 13.2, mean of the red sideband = 12.9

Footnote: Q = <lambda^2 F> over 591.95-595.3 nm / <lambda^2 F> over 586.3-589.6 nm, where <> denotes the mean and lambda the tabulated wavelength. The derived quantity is 1.1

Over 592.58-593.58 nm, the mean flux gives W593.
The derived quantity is 12.6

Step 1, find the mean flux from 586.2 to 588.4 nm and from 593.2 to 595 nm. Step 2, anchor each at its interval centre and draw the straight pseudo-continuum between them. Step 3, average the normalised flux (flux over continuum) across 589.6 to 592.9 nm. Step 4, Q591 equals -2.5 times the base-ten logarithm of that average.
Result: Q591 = 0.049 mag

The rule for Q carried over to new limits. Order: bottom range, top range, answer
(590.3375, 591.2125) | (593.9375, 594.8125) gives 1.04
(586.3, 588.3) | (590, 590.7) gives 0.96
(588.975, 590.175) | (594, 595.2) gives 1.19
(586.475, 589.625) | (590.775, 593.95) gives 1.06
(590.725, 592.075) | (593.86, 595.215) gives 1.04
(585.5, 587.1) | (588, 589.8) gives 0.86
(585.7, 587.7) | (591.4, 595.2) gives 1.00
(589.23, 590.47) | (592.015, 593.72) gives 1.14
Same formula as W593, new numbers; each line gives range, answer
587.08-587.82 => 12.7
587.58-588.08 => 12.7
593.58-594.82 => 13.1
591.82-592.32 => 13.1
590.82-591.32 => 12.7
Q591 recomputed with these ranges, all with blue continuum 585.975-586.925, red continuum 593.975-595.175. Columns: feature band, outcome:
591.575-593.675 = 0.04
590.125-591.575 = 0.04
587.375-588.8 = 0.08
